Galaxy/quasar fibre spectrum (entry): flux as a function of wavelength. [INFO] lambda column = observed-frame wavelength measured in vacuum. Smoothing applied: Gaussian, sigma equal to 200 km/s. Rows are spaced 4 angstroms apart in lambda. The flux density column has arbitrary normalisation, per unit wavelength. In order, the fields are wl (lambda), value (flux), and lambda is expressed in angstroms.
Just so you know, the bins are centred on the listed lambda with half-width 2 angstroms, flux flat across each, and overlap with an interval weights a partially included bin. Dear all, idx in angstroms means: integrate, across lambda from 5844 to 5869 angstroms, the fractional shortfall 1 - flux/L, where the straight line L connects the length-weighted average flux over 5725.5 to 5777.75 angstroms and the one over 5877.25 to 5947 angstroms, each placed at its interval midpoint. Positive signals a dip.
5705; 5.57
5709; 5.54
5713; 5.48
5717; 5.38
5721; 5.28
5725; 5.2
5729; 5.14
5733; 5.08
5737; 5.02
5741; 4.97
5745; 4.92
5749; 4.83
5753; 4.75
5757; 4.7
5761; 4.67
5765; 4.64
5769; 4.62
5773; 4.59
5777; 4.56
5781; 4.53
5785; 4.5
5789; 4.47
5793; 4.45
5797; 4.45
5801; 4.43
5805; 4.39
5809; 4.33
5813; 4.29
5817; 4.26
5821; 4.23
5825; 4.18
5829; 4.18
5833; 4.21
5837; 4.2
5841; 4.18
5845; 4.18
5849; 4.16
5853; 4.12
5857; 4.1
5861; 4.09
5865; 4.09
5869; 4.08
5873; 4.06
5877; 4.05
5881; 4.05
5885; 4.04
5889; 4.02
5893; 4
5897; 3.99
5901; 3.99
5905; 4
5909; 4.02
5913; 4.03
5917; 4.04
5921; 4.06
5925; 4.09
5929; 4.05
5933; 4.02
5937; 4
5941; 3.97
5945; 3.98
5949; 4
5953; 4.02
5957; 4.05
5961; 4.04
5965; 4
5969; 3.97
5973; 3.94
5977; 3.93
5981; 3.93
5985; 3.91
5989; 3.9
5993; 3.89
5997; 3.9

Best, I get 1.1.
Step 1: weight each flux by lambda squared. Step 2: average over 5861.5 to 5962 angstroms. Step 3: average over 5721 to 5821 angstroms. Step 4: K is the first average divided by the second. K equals 0.91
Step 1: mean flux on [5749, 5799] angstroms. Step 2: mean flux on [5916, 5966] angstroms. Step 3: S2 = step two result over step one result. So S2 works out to 0.88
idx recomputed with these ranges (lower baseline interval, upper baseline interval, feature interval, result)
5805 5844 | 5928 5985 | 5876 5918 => 0.8 angstroms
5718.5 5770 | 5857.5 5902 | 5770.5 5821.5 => 1.7 angstroms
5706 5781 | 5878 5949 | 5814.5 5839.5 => 1.6 angstroms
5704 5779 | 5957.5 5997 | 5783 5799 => 1.0 angstroms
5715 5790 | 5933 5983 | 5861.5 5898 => 2.3 angstroms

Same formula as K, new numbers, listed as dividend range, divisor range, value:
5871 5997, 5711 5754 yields 0.84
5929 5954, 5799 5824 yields 0.97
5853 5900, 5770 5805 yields 0.93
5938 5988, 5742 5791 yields 0.91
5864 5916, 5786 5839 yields 0.96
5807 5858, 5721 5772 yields 0.89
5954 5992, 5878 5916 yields 1.01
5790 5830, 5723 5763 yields 0.90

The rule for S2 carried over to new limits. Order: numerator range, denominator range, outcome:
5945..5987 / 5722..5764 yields 0.81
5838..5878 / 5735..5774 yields 0.86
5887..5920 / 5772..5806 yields 0.89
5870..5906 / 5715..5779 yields 0.82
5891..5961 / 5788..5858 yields 0.94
